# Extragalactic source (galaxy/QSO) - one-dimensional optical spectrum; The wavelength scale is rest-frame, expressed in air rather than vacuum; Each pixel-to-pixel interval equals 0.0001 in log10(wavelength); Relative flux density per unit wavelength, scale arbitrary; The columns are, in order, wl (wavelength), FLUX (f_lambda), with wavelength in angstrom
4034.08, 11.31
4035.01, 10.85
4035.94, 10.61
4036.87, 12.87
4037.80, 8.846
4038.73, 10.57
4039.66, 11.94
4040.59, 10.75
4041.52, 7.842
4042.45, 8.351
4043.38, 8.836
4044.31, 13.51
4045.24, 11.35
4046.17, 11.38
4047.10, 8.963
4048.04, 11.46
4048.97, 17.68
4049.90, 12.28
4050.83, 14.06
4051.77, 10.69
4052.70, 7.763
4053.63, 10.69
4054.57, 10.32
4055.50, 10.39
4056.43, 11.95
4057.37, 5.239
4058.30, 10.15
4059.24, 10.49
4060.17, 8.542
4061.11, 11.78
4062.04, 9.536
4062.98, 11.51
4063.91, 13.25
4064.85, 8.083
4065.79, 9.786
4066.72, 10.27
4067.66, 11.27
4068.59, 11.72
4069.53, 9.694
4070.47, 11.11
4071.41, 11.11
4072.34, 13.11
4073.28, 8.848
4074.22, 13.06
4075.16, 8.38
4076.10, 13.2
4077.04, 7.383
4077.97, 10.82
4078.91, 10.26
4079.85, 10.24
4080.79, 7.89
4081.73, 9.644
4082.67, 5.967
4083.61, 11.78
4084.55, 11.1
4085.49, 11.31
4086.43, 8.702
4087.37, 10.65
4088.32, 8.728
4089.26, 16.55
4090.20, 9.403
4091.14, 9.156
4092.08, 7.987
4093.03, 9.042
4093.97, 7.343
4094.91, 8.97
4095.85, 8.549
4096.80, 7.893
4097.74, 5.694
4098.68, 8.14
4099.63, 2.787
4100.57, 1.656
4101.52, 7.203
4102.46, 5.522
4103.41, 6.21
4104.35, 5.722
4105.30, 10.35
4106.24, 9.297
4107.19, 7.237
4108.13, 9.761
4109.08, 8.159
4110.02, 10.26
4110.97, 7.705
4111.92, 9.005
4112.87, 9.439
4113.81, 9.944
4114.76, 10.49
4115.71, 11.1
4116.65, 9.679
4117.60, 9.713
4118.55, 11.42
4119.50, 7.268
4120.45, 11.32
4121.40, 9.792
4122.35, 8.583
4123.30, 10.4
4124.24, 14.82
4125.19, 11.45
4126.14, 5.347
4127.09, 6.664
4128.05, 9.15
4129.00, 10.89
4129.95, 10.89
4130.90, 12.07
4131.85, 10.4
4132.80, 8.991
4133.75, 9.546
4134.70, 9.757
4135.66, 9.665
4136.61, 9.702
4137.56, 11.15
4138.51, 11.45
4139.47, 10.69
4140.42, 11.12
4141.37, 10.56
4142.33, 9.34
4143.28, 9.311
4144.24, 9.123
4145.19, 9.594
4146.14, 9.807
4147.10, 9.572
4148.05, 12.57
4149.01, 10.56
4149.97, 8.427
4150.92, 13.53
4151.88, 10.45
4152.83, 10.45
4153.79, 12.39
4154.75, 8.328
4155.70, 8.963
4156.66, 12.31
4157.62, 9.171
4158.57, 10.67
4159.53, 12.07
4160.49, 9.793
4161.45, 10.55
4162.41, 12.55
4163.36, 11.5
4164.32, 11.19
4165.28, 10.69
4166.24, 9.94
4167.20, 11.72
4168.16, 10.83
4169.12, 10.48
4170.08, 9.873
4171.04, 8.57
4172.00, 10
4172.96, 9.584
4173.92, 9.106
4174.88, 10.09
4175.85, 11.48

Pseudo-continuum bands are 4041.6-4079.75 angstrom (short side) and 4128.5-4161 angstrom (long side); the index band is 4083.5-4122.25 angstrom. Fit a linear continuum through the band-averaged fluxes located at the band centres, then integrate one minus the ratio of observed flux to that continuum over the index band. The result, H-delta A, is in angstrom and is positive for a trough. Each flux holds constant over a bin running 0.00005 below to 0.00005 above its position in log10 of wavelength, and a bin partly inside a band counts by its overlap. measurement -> 6.4 angstrom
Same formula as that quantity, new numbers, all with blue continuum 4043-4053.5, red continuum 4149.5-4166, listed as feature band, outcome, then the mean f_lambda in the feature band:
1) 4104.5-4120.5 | 2.5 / 9.41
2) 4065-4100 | 5.2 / 9.67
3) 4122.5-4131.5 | 0.7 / 10.1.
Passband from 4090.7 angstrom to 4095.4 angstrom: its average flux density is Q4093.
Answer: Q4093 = 8.5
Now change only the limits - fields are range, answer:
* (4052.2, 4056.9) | 10.2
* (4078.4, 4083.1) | 8.84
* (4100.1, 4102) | 4.44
